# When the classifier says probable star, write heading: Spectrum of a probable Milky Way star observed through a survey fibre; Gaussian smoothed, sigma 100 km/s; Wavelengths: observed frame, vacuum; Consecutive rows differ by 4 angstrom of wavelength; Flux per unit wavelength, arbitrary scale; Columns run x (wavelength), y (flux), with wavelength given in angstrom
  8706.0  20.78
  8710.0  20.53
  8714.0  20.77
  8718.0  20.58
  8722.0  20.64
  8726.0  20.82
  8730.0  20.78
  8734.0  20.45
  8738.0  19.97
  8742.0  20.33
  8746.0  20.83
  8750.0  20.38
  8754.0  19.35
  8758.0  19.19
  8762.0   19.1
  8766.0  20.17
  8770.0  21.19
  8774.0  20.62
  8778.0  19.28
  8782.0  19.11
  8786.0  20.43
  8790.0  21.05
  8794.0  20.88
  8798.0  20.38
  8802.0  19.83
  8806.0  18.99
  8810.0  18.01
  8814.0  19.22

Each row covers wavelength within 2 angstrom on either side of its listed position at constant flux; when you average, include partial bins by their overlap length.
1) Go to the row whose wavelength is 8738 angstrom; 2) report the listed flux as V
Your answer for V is 19.97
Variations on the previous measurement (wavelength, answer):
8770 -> 21.19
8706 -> 20.78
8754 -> 19.35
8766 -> 20.17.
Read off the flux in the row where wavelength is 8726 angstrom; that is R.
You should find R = 20.82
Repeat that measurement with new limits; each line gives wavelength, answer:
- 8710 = 20.53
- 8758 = 19.19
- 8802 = 19.83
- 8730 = 20.78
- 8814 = 19.22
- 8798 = 20.38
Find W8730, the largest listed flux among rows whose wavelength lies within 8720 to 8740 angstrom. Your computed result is 20.82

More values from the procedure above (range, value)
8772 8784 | 20.62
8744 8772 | 21.19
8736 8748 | 20.83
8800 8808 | 19.83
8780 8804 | 21.05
